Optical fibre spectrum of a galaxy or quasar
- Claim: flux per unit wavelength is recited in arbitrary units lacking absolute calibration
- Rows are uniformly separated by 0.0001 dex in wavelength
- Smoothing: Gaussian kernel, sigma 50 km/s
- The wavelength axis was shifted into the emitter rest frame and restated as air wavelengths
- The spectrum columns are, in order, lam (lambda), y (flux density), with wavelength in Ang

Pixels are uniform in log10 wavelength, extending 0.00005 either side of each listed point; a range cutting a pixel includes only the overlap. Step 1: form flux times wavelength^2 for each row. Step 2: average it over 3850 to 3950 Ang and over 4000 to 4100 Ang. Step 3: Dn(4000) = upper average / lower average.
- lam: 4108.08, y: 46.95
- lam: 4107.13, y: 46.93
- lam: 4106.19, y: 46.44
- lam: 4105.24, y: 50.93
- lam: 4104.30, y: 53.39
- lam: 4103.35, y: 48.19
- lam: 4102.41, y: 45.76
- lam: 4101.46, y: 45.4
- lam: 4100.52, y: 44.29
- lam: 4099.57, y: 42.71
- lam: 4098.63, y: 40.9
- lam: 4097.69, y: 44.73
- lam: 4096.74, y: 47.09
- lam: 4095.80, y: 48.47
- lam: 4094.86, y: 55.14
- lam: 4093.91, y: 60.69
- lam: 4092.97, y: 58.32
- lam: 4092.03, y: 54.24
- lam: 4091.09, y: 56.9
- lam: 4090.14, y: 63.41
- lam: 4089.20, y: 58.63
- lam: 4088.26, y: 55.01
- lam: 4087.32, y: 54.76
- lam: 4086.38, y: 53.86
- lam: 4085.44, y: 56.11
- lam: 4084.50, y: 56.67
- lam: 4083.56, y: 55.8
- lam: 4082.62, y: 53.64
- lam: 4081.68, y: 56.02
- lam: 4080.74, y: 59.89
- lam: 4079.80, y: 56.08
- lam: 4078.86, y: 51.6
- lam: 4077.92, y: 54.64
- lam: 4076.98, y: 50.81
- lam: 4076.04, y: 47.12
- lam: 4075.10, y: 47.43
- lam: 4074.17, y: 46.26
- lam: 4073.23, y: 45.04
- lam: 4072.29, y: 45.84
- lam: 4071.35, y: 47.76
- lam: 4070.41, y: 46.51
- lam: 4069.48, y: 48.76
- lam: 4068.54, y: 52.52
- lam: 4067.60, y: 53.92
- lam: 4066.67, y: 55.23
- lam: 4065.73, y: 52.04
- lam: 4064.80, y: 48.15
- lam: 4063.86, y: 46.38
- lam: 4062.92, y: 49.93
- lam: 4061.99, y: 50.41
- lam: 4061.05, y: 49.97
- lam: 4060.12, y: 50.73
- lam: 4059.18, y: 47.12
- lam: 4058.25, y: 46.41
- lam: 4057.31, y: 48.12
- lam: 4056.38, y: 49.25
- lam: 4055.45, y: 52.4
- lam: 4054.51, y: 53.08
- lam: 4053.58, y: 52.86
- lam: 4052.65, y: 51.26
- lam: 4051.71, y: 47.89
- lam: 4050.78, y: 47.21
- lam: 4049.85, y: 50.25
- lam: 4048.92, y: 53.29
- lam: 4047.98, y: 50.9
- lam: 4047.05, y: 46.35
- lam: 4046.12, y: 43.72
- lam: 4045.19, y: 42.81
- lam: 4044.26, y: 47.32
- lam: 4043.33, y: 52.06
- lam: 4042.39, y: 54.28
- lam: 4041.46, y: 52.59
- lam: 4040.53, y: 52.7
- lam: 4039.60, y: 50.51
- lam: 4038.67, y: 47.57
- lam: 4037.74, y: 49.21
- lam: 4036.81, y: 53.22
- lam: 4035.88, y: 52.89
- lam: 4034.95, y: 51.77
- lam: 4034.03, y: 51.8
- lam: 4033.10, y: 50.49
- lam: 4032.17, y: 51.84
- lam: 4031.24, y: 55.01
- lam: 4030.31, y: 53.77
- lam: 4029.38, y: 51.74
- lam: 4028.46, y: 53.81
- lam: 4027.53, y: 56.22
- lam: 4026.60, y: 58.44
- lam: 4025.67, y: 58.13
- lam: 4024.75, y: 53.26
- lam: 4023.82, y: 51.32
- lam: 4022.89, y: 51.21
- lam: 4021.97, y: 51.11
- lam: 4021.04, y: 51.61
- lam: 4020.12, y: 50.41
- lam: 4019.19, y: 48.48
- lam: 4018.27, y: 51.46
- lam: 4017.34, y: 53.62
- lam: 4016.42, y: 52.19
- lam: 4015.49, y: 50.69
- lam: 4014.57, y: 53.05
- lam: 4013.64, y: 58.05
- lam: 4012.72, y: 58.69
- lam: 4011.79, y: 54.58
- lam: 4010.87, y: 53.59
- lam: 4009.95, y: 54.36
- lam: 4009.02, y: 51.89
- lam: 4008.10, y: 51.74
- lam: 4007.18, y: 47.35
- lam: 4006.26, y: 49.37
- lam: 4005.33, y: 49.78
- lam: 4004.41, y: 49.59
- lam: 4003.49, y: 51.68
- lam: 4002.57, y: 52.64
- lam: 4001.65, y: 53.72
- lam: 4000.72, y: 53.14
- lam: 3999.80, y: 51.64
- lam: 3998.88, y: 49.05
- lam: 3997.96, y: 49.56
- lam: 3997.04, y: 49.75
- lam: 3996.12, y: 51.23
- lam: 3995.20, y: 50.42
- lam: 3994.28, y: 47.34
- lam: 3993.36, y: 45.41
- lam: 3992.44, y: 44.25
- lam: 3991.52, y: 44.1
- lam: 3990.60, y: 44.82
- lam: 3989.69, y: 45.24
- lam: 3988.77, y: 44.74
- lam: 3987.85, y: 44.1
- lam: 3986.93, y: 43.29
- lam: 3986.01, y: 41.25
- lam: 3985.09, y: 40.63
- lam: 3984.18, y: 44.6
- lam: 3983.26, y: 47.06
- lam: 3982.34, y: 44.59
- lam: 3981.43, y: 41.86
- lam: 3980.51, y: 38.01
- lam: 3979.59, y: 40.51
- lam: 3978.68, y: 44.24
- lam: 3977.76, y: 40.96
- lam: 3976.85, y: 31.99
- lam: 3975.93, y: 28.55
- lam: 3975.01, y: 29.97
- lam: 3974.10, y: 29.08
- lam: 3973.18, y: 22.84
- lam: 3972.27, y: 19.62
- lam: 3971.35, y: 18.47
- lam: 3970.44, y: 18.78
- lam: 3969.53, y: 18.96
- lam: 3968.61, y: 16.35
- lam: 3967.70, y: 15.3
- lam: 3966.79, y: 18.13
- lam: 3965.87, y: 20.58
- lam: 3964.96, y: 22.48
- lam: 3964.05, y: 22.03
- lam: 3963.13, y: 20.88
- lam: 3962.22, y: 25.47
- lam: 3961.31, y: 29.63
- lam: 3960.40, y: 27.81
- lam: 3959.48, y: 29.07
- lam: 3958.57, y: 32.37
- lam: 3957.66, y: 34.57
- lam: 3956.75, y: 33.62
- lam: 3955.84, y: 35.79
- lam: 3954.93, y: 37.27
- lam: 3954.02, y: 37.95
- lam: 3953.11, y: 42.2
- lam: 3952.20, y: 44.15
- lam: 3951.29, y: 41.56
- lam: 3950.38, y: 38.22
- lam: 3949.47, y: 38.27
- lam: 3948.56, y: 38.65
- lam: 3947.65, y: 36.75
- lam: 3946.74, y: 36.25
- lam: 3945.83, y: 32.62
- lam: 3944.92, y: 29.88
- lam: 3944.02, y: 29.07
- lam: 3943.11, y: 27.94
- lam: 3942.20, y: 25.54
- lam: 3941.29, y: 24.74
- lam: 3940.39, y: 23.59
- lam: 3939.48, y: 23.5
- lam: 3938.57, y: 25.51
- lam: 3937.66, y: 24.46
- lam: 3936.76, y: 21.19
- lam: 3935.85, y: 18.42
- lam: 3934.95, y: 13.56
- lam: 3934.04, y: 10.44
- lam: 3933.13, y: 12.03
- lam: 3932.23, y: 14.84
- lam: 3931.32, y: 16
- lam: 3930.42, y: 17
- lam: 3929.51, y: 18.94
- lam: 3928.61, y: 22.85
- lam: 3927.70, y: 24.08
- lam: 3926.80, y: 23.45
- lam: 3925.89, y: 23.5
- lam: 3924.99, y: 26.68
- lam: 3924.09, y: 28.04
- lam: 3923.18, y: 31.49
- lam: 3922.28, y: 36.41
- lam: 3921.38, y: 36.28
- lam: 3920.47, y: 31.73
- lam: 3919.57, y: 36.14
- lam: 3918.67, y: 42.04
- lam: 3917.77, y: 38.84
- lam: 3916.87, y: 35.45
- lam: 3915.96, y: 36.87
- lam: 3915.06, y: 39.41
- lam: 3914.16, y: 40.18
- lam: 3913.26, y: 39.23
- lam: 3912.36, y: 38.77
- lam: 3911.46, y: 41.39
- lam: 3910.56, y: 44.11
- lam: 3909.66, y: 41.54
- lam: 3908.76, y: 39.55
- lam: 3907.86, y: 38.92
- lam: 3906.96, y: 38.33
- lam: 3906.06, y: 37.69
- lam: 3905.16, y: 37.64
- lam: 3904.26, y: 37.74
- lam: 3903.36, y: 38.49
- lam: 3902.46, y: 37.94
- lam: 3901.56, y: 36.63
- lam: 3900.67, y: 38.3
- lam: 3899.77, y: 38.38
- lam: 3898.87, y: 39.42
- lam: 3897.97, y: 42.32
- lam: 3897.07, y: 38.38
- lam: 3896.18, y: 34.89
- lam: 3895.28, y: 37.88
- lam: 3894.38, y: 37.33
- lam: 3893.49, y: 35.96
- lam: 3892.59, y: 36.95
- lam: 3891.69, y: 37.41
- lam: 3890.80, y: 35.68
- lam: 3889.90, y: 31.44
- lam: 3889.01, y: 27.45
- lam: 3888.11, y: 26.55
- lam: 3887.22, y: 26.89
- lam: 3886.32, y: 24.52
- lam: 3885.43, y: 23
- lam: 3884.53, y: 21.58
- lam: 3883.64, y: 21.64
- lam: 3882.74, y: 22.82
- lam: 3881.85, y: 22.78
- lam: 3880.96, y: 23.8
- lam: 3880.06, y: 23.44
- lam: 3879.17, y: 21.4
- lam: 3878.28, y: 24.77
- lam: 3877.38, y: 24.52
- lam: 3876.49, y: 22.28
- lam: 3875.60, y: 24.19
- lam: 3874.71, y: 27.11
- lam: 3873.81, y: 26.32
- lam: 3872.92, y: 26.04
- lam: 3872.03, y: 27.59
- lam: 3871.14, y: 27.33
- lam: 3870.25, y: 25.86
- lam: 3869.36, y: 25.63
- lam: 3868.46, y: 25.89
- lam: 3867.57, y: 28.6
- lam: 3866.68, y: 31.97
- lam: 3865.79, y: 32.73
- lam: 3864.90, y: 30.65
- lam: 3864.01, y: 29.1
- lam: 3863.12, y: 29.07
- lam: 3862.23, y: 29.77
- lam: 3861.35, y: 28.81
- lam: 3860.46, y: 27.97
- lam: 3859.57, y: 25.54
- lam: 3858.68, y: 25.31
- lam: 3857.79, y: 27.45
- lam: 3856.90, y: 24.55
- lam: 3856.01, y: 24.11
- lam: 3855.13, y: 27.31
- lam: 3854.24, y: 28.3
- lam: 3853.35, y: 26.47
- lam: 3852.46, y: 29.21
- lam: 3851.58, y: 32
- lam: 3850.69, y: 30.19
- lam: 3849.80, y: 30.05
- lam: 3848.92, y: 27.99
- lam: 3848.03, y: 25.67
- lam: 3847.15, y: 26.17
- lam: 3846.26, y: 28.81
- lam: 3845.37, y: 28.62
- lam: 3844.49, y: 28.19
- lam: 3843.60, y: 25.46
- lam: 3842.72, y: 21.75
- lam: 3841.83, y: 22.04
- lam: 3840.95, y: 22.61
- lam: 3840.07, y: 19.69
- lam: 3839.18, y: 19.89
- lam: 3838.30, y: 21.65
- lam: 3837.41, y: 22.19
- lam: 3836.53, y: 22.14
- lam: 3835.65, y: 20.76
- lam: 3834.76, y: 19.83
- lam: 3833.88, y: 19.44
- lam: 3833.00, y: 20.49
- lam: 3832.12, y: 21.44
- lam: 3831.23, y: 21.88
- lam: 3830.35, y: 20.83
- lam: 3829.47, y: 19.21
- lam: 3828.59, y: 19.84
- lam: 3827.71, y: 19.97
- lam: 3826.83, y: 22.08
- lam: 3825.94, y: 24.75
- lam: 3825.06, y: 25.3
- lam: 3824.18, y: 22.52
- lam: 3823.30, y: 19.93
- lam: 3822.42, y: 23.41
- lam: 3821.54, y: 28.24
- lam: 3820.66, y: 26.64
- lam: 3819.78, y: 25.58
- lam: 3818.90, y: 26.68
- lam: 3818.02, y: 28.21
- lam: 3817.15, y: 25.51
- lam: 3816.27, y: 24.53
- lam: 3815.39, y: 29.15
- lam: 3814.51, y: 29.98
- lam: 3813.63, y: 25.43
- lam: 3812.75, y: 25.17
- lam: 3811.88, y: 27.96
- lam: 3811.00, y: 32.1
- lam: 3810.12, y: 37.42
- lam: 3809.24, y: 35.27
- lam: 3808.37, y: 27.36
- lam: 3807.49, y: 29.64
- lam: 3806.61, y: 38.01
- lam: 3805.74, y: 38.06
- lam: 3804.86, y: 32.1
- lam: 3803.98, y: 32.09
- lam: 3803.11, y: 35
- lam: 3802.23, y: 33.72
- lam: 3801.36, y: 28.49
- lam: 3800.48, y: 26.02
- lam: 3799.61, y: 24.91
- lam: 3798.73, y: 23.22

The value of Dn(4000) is 1.9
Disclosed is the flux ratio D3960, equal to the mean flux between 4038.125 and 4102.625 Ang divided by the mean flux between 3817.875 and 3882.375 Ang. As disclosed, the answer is 2.0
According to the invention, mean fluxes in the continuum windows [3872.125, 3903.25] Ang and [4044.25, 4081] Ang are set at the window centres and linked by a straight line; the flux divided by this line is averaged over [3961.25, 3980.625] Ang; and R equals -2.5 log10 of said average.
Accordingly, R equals 0.46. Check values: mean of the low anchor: 30.1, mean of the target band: 25.8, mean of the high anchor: 49.7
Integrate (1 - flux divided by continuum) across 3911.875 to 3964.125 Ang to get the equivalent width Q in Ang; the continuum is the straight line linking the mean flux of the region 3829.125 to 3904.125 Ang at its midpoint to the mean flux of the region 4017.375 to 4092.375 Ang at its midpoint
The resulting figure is 9.8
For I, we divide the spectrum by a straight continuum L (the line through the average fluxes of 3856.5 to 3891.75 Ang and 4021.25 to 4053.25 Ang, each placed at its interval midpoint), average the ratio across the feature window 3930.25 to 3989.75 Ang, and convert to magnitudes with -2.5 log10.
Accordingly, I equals 0.308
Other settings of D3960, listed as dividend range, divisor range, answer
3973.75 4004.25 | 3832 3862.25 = 1.76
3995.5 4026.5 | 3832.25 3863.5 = 2.05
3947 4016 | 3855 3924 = 1.25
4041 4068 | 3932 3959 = 1.68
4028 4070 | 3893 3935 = 1.53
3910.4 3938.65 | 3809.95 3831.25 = 1.12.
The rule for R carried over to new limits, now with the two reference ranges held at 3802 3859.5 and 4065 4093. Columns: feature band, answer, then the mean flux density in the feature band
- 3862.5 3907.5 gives 0.06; 30.5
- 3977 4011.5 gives -0.08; 47.2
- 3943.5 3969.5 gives 0.27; 30.7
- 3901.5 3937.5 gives 0.15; 31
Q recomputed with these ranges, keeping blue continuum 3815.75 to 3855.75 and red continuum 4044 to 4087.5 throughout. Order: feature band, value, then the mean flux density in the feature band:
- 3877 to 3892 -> 2.1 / 25.8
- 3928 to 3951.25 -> 7.2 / 25.1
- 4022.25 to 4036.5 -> -2.2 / 53.4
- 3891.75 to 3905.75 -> -2.8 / 37.9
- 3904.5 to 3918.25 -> -2.6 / 39.2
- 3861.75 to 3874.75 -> -0.1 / 28.3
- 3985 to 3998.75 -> -1.3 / 46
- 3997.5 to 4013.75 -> -3.1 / 52.1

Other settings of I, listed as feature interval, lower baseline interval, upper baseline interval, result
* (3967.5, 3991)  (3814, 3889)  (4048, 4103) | 0.16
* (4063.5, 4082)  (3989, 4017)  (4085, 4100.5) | 0.04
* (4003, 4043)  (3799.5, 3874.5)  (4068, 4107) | -0.17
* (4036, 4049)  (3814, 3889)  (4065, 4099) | -0.04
